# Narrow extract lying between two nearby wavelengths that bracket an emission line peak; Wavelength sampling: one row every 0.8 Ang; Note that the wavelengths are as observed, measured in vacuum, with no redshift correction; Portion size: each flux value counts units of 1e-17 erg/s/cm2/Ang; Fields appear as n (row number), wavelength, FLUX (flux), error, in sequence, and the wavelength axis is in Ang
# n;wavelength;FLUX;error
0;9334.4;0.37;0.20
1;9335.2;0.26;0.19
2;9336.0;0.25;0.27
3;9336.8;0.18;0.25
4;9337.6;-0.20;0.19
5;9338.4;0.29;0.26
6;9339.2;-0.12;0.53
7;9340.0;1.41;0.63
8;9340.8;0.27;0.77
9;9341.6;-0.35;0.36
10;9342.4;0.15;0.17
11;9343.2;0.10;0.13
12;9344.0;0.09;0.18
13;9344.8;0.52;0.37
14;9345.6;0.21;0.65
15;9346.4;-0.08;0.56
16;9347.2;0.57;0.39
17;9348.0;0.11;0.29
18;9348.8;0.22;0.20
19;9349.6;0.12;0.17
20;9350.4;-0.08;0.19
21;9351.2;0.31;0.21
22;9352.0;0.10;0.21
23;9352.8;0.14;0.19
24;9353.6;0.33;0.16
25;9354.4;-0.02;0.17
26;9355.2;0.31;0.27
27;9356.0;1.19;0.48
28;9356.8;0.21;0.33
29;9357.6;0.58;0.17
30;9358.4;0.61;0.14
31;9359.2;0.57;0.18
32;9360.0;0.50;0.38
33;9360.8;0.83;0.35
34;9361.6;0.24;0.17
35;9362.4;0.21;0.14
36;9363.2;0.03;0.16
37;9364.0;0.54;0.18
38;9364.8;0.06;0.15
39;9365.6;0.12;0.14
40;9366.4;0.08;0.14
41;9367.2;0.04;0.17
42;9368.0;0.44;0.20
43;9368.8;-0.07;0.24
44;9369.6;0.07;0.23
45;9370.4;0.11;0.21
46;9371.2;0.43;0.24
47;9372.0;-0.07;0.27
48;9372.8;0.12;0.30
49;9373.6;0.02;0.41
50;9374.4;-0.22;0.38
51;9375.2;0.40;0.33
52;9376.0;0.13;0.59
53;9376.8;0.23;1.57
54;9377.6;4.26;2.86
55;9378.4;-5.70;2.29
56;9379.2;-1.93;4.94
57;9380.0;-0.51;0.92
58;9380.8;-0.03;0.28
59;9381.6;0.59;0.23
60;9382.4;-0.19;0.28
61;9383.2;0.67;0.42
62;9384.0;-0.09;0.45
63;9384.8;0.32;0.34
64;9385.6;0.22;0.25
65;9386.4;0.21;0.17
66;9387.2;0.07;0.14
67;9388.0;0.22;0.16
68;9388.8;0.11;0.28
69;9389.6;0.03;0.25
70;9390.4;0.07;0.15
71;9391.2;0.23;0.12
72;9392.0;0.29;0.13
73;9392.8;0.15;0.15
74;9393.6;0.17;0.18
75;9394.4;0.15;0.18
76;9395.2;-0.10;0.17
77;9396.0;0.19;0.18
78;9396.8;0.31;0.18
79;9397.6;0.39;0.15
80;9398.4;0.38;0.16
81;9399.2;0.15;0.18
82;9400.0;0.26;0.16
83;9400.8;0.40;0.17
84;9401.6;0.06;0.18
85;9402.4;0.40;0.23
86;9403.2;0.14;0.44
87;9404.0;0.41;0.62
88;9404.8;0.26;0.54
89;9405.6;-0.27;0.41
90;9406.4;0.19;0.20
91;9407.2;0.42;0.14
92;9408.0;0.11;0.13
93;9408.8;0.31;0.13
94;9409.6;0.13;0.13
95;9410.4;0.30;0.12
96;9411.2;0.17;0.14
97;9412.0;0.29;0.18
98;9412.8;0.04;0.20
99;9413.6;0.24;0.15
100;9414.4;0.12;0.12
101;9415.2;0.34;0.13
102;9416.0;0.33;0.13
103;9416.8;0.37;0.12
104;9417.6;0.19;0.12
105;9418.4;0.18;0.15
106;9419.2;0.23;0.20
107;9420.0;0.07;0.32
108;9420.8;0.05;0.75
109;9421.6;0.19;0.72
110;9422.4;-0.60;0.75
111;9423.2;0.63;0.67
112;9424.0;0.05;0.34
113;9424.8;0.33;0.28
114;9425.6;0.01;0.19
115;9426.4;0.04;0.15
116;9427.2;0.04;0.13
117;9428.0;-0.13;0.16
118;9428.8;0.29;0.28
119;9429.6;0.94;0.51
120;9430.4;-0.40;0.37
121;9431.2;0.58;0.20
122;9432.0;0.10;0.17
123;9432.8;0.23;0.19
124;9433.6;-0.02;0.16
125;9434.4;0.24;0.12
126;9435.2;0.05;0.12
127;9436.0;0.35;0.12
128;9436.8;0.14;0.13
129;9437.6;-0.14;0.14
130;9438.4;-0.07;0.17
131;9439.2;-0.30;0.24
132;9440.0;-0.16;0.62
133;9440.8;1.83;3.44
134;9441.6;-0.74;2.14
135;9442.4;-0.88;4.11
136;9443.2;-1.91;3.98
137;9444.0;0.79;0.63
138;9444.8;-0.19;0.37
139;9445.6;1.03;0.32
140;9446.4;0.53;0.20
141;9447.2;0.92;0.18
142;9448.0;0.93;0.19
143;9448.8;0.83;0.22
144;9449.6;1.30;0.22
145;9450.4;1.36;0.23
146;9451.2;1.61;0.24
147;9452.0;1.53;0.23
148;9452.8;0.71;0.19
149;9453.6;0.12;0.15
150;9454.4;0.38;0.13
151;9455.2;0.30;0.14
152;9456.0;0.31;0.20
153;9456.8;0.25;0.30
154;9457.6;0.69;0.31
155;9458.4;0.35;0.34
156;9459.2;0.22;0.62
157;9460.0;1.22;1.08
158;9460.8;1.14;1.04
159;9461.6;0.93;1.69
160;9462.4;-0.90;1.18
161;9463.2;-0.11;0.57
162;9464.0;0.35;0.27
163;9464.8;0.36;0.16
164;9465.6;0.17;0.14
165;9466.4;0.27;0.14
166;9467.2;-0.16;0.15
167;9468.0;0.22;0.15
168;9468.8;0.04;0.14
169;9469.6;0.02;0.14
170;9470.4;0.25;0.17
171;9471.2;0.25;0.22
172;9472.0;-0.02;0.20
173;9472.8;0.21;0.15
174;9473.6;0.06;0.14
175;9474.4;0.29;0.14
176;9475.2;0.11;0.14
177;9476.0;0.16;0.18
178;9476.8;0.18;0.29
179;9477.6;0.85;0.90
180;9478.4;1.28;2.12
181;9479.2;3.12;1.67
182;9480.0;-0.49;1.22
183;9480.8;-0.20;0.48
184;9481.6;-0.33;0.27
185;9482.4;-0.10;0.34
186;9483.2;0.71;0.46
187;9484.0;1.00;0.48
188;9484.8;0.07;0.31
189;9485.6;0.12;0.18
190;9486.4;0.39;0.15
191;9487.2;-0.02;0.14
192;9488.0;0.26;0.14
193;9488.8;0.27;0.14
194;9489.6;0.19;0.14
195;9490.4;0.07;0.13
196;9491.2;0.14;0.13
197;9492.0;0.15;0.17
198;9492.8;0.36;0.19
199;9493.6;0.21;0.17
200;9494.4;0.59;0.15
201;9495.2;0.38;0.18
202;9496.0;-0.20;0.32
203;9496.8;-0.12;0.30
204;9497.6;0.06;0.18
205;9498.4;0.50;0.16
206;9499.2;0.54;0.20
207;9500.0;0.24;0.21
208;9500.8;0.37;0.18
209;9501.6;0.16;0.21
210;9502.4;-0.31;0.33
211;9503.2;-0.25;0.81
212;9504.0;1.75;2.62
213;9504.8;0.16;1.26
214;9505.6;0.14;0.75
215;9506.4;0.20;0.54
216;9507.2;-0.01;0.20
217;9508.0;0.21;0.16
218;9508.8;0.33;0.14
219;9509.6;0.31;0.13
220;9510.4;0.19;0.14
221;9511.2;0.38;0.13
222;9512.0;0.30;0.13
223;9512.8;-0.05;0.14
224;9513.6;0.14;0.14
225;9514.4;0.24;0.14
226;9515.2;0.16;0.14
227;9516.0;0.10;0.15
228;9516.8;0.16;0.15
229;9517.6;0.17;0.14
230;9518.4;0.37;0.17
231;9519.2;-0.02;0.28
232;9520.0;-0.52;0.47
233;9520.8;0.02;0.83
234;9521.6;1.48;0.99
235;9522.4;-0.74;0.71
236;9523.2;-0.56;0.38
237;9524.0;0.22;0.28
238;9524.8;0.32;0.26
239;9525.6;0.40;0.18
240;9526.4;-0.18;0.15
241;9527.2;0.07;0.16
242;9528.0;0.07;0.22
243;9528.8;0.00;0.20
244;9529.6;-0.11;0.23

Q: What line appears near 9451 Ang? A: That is [O III] 5007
